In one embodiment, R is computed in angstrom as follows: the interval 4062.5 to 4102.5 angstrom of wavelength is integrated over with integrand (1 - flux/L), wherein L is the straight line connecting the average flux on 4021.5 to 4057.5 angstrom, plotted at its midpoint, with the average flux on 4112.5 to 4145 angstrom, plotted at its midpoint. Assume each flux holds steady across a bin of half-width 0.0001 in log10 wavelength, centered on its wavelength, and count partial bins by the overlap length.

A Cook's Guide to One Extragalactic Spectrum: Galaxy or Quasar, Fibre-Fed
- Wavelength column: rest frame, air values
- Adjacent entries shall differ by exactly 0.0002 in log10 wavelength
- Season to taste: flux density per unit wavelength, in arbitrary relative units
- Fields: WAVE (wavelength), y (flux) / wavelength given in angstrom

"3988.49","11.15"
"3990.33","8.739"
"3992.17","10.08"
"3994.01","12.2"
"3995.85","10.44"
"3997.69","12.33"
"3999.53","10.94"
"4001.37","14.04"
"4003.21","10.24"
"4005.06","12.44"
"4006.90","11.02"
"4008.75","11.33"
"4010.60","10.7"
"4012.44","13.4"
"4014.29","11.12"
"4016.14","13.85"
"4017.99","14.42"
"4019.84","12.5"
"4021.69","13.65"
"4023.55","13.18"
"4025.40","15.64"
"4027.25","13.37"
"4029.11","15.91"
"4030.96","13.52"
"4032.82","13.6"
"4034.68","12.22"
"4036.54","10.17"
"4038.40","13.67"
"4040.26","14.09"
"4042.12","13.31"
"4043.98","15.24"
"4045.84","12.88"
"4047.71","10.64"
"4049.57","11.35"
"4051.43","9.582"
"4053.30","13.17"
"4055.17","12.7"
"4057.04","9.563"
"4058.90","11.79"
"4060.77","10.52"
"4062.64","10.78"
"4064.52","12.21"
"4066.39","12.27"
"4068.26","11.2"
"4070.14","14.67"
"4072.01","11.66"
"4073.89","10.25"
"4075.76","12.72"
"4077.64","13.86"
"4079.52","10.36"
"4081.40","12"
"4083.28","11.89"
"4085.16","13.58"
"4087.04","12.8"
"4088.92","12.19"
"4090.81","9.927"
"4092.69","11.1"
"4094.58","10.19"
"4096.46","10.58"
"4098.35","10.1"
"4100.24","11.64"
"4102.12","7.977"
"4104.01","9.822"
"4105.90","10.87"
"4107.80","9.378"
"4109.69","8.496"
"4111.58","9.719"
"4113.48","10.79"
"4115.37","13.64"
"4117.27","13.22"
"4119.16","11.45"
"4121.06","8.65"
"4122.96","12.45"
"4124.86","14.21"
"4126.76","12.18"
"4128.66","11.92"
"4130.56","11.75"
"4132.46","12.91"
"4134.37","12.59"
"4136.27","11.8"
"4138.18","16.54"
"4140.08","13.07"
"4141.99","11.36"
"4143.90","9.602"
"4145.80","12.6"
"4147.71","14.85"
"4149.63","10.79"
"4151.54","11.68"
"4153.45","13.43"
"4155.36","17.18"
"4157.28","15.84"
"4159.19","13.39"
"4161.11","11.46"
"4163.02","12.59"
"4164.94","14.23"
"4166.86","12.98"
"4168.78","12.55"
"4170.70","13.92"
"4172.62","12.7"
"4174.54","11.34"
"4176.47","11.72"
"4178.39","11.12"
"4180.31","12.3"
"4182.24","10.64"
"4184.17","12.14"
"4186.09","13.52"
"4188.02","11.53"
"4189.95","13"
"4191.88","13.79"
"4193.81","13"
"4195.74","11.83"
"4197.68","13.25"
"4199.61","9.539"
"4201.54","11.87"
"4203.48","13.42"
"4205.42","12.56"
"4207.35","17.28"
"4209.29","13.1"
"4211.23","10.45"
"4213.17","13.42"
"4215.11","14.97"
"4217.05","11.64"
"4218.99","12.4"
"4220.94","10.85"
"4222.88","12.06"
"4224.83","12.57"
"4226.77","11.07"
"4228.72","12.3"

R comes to 3.11 angstrom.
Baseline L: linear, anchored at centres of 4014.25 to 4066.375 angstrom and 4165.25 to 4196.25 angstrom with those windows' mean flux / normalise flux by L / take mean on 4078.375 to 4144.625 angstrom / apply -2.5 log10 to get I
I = 0.10 mag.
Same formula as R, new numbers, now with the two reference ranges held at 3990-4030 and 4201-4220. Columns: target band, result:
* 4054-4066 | 1.2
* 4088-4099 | 1.7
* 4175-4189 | 1.3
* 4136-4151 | 0.3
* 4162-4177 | 0.2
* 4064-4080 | 0.6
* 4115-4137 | 1.1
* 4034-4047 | -0.6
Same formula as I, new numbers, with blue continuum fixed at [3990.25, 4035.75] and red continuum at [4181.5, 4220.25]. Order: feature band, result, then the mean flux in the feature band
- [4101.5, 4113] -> 0.31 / 9.47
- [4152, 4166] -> -0.11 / 13.9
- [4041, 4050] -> -0.02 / 12.8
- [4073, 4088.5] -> 0.03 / 12.2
